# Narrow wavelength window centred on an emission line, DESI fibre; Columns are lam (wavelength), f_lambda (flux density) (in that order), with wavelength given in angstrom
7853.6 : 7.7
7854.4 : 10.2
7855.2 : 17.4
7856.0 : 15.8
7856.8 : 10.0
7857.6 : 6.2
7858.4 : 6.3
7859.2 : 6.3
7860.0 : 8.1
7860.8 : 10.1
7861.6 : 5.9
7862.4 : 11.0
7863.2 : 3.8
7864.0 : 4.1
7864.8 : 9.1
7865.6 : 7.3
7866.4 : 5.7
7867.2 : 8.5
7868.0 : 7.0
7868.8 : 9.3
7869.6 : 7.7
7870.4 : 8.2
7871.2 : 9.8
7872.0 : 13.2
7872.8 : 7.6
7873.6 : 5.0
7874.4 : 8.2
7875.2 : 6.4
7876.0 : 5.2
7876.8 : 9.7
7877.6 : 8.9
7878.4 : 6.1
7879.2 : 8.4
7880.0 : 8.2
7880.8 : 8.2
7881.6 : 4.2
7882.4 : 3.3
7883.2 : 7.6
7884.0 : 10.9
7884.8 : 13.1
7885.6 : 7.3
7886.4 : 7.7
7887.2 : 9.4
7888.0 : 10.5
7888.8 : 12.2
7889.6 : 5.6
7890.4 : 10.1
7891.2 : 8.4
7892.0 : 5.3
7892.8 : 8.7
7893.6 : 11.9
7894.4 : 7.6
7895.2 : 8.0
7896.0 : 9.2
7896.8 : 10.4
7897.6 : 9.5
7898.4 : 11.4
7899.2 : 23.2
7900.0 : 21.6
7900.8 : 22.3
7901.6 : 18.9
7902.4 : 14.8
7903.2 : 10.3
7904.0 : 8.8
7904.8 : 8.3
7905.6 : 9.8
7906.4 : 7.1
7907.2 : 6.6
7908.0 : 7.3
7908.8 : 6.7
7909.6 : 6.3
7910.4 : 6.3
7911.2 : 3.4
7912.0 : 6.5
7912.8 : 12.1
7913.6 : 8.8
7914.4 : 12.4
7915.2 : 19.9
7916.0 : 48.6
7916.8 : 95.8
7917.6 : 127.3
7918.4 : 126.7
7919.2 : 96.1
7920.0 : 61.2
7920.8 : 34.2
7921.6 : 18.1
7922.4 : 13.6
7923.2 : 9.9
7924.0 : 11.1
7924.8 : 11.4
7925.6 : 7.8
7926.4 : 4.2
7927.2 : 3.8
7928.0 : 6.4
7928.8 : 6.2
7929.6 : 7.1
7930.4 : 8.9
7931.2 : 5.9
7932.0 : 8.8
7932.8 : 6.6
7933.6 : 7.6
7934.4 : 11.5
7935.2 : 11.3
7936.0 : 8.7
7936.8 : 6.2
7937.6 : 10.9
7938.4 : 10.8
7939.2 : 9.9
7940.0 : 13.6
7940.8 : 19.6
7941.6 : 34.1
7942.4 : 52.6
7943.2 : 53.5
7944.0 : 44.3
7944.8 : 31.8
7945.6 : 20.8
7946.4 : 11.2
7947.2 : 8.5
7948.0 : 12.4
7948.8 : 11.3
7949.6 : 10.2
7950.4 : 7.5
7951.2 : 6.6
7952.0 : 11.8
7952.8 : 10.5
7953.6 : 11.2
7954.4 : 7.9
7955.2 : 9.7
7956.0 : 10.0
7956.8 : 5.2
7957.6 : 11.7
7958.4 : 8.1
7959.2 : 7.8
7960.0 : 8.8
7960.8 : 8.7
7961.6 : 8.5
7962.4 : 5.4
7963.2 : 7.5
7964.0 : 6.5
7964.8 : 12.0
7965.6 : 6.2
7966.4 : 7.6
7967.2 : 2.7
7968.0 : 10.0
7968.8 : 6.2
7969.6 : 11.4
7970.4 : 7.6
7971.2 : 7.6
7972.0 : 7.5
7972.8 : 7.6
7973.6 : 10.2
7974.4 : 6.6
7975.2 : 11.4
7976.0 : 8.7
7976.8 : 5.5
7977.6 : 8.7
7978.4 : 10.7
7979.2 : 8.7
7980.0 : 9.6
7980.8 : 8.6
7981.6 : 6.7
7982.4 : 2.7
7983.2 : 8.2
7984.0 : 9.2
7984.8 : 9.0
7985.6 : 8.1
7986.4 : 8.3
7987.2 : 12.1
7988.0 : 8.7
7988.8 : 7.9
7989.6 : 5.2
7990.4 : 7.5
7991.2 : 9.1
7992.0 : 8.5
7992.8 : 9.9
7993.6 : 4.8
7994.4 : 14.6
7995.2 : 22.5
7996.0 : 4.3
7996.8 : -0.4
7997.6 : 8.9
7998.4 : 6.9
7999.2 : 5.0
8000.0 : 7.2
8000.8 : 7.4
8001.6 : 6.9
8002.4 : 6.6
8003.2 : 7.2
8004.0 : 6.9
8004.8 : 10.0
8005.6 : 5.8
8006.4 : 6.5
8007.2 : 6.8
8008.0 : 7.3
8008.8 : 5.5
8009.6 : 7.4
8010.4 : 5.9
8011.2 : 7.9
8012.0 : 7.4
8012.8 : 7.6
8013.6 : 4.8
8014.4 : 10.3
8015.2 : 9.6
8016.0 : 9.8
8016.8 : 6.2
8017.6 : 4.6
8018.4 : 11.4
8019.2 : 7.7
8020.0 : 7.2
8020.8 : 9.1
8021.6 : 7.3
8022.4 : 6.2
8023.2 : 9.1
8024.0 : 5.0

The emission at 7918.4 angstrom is H-alpha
